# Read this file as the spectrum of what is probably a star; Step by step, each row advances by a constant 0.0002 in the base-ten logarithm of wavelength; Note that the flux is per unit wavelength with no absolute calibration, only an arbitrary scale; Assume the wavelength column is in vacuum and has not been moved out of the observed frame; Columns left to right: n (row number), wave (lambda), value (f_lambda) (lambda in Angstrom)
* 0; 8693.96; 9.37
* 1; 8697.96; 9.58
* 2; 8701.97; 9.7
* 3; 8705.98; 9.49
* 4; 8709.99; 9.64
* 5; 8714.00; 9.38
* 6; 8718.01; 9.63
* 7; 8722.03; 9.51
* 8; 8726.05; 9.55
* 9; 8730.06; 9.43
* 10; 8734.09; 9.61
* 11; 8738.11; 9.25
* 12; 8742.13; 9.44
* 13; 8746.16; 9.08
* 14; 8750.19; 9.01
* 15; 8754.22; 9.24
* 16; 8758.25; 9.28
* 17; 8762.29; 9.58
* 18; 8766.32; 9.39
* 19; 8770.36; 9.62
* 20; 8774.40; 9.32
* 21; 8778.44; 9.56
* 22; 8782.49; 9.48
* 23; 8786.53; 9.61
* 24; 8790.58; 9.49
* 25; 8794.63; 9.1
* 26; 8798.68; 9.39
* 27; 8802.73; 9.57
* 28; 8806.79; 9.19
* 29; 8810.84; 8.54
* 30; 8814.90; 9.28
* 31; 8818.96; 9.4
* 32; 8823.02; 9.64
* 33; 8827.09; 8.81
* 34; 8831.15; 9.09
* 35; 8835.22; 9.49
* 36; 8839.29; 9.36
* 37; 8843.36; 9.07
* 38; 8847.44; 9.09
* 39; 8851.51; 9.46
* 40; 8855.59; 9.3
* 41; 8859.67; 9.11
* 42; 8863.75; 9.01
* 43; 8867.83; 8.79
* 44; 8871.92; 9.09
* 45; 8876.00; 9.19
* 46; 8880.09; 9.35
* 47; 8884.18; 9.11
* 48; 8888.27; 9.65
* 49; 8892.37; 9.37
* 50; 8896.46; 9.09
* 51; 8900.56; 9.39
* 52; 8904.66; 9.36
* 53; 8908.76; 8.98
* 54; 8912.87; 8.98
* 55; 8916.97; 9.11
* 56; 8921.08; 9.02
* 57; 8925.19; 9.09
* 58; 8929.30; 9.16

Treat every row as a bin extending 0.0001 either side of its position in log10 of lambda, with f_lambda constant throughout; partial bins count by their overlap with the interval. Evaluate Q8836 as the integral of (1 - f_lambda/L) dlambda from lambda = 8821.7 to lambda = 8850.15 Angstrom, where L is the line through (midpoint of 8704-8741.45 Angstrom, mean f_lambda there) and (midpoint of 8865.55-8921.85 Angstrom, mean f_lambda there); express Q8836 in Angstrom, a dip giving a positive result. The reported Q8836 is 0.2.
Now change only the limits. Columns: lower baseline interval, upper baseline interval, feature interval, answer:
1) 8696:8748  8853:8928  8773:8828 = 0.1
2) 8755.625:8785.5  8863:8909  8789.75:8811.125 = 0.3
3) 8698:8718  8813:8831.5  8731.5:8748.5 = 0.2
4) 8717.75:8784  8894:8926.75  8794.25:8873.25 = 0.6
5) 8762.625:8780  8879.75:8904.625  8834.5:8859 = 0.3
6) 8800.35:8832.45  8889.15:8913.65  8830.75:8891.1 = 0.0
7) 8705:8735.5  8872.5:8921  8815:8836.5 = 0.2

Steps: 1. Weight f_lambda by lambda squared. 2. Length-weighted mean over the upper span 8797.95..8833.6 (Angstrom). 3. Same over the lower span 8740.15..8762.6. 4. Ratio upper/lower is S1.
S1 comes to 1.01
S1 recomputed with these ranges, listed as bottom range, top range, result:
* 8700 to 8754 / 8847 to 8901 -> 1.01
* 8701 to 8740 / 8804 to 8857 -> 0.99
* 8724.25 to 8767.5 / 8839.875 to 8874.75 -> 1.00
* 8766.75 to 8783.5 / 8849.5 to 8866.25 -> 0.99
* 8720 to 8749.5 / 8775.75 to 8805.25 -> 1.02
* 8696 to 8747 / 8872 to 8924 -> 1.01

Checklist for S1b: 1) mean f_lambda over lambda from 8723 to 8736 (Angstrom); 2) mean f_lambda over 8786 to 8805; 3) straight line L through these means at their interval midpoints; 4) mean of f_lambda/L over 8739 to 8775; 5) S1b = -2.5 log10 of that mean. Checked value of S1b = 0.02 mag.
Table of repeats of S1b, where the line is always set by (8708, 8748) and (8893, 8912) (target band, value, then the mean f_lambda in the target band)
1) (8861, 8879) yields 0.02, 9.04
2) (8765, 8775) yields -0.01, 9.46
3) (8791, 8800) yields 0.01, 9.28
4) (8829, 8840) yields 0.00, 9.31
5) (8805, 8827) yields 0.02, 9.18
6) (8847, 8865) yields 0.01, 9.21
